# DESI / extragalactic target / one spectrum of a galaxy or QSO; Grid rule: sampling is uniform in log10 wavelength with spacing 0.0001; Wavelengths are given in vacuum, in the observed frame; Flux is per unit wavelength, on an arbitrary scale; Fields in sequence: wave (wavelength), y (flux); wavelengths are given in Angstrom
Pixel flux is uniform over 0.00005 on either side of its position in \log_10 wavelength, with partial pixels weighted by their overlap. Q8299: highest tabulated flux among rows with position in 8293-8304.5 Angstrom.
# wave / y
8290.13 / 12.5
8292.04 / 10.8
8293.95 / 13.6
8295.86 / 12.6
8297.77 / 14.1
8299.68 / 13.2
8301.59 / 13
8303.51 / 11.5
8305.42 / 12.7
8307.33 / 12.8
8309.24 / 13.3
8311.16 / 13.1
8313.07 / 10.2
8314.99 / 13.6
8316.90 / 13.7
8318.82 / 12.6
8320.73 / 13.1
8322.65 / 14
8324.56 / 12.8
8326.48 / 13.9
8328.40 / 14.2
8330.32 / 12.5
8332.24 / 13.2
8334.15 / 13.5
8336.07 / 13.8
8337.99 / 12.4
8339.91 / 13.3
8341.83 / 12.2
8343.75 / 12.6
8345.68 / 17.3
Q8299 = 14.1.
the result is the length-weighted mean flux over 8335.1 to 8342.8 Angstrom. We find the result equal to 12.9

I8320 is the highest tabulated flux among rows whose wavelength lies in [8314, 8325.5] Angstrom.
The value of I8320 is 14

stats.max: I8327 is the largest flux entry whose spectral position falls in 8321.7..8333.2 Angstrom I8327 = 14.2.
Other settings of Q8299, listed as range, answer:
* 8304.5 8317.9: 13.7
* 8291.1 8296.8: 13.6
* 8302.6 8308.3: 12.8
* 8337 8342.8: 13.3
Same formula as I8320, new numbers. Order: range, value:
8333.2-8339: 13.8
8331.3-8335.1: 13.5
